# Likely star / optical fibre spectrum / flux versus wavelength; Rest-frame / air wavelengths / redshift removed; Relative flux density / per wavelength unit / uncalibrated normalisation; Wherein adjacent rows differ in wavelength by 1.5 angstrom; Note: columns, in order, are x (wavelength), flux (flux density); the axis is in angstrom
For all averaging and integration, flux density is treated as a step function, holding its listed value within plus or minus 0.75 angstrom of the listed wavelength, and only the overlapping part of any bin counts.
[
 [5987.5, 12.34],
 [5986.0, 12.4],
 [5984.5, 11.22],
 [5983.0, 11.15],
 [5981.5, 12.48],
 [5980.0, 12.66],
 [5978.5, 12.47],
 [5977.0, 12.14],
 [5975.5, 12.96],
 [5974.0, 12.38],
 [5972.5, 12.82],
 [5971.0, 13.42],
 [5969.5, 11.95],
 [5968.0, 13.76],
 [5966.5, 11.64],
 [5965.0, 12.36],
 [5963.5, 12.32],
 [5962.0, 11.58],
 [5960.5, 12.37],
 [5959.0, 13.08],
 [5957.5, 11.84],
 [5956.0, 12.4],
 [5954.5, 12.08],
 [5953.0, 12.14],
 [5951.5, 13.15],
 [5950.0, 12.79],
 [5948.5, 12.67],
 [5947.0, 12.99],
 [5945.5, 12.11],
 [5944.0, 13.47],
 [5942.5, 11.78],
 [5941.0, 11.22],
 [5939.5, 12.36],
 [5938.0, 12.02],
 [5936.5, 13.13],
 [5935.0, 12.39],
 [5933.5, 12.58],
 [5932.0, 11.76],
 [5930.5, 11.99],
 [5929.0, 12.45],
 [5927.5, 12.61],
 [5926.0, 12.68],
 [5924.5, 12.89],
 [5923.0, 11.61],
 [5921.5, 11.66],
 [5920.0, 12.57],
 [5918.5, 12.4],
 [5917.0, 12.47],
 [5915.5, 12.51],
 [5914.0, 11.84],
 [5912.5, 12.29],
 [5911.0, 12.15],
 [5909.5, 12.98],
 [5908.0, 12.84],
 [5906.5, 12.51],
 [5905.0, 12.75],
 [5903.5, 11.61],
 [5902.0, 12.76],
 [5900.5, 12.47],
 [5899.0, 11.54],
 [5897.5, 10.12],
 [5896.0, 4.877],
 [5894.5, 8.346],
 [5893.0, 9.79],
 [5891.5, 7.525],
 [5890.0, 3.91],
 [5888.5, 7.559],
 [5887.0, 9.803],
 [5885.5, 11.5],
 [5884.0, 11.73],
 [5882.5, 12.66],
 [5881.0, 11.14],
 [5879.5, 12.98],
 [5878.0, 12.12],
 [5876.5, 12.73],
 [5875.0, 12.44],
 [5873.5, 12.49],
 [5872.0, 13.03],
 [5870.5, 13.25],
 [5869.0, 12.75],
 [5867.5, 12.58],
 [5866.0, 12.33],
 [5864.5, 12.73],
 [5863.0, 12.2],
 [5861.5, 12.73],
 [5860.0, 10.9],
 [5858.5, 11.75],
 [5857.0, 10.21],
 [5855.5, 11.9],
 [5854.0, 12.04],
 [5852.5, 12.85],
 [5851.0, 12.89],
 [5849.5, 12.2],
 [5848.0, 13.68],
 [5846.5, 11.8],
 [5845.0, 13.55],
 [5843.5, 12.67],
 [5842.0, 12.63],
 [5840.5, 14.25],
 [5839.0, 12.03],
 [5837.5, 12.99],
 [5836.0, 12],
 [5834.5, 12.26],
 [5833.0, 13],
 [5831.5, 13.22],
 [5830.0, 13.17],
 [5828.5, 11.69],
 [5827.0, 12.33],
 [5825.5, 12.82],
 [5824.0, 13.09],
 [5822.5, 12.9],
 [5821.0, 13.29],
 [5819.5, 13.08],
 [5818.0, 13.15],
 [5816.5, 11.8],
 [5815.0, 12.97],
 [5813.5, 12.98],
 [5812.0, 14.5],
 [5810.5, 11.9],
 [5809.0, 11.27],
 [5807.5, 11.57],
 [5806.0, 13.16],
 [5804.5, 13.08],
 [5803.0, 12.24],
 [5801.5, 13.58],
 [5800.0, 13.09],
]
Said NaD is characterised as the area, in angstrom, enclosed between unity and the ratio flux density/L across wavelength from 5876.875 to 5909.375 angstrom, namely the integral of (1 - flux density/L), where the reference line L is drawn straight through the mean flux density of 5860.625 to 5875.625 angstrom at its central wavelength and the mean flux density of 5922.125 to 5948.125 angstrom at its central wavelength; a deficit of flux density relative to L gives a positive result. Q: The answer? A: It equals 5.1 angstrom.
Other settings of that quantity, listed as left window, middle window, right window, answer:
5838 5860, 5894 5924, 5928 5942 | 1.51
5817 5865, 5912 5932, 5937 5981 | 0.32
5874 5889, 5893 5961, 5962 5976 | 0.20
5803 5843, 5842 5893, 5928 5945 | 3.49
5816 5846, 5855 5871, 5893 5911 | -0.08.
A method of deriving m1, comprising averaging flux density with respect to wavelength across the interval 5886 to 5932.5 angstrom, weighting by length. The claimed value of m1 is 11.1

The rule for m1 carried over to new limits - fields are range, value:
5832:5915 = 11.7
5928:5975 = 12.4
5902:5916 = 12.4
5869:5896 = 10.7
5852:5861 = 11.6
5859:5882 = 12.4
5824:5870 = 12.5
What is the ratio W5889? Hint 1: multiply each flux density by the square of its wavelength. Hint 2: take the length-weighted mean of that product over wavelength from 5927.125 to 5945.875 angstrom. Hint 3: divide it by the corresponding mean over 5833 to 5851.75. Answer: 1.0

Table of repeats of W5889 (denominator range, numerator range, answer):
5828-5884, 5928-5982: 1.03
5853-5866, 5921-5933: 1.05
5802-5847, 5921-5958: 1.01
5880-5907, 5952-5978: 1.25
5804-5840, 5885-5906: 0.78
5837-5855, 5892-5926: 0.93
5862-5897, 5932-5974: 1.17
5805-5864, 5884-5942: 0.93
